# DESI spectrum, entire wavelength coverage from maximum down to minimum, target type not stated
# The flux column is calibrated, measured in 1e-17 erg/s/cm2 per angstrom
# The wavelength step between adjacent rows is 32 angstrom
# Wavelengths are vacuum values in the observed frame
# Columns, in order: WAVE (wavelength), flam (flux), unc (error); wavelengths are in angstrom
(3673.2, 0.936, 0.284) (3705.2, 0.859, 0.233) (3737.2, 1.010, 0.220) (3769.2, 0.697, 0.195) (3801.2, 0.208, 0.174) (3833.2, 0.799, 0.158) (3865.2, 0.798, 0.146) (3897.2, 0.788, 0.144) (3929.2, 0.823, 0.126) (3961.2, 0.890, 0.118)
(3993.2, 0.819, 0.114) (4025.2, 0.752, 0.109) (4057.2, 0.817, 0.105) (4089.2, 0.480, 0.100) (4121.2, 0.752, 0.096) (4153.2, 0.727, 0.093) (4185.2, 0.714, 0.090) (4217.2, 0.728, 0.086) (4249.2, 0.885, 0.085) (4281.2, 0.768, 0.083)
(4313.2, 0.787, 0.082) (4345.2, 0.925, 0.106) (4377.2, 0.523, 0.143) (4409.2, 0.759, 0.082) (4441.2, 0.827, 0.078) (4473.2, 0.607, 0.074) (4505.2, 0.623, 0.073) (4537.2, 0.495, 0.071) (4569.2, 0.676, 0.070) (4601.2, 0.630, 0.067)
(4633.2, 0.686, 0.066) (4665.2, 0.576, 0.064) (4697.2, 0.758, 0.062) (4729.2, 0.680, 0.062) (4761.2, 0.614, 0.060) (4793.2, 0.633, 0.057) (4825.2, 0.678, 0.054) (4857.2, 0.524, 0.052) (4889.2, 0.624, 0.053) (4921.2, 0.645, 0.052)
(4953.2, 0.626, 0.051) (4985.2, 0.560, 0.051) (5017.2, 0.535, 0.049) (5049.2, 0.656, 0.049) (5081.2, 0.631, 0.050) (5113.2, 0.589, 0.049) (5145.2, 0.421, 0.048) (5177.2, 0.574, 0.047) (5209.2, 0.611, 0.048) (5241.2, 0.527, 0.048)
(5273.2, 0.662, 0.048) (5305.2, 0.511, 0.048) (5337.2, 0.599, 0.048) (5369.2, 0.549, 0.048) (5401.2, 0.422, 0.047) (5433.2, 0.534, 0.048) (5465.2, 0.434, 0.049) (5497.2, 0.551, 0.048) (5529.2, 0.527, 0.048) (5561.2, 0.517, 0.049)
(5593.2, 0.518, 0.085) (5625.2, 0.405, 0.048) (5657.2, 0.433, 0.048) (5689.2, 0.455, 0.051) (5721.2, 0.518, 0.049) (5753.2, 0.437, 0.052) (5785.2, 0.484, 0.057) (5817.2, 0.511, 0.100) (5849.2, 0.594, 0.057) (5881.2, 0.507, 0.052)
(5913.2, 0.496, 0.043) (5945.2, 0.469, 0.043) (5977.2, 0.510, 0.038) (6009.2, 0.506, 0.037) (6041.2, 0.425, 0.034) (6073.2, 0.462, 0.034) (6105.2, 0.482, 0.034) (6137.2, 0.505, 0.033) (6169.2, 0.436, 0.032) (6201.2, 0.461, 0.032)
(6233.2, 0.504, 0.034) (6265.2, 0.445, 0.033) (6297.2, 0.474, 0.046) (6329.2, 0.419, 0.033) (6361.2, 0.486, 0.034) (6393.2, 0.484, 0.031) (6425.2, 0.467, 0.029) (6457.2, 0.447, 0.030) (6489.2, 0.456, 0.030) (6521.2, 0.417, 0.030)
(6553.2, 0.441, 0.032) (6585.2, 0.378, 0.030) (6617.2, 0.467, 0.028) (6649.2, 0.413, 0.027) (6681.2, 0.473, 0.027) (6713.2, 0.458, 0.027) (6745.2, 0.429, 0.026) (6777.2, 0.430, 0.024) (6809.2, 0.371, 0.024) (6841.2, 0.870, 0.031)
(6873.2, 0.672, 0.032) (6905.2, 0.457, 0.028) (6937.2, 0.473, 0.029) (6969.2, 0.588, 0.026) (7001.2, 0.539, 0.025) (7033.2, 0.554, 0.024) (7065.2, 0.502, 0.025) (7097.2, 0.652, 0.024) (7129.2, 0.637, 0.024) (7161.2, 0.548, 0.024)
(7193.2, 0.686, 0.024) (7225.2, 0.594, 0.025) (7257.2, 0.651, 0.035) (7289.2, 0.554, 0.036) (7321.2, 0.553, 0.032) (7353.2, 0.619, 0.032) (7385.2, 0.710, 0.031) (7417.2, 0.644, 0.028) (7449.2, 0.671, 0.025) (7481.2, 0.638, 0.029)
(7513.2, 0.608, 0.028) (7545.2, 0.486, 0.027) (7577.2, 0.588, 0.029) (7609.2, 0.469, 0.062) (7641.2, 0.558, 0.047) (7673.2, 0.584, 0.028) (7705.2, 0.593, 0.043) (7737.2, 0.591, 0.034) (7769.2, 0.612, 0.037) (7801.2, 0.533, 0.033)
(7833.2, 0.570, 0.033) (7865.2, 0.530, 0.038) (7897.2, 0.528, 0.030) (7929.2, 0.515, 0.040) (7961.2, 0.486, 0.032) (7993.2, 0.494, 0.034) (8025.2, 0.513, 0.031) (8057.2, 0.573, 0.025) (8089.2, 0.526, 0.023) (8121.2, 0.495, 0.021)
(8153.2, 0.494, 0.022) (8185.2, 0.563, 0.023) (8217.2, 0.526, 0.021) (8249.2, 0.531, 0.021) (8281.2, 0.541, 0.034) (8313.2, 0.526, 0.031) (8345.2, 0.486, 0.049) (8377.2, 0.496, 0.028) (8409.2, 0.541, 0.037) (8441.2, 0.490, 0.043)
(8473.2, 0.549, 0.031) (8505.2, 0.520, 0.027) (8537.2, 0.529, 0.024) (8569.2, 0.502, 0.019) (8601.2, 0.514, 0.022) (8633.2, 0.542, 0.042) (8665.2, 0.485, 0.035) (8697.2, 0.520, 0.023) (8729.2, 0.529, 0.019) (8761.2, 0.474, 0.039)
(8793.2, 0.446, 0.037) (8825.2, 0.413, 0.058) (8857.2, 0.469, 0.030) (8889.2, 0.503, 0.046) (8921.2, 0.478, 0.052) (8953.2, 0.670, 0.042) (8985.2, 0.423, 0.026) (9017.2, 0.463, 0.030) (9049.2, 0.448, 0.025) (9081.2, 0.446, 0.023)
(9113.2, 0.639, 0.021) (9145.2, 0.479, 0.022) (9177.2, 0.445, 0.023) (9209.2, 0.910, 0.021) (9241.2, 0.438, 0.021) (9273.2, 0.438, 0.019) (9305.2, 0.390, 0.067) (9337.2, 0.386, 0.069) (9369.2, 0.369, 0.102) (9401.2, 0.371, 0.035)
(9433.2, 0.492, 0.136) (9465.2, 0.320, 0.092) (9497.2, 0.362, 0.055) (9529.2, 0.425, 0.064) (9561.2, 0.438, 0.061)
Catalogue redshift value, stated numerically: 0.84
